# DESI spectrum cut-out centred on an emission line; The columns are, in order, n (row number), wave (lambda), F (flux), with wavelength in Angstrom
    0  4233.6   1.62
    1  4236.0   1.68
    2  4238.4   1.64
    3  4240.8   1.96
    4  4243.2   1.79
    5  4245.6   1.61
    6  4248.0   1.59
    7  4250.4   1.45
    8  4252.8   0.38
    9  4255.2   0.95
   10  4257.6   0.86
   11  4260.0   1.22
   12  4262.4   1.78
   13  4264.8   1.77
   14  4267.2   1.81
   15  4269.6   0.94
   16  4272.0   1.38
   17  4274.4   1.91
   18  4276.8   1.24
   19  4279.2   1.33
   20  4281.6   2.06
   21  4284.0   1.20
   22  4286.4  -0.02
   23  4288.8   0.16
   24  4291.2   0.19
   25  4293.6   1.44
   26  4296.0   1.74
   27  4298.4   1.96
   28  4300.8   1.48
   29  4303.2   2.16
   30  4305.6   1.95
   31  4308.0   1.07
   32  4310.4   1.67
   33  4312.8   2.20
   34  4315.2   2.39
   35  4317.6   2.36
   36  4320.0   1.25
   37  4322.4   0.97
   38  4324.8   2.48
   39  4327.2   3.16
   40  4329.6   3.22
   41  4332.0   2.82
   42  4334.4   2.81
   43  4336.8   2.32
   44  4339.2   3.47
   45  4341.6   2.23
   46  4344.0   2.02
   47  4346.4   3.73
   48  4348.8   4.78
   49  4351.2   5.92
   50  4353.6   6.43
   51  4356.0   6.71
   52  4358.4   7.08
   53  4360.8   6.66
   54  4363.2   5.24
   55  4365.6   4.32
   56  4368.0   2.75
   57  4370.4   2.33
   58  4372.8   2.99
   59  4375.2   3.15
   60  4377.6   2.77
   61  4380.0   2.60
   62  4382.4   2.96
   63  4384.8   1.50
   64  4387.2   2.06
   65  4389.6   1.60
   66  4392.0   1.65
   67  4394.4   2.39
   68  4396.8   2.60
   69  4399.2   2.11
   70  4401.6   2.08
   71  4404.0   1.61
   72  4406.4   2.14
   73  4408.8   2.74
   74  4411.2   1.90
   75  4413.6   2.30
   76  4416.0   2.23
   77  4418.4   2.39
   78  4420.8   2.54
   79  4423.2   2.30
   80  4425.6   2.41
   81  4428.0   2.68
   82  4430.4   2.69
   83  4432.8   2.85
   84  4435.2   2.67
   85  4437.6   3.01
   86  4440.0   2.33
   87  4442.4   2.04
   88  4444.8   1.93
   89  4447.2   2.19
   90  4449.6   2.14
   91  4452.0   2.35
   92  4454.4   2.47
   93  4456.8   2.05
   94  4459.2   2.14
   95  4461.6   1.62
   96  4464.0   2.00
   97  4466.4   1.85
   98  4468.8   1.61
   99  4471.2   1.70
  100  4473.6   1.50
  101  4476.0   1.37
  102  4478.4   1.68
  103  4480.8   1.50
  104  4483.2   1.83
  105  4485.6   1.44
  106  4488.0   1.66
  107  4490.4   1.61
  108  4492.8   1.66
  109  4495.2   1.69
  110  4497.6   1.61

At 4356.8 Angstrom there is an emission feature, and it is Lyman alpha 1216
